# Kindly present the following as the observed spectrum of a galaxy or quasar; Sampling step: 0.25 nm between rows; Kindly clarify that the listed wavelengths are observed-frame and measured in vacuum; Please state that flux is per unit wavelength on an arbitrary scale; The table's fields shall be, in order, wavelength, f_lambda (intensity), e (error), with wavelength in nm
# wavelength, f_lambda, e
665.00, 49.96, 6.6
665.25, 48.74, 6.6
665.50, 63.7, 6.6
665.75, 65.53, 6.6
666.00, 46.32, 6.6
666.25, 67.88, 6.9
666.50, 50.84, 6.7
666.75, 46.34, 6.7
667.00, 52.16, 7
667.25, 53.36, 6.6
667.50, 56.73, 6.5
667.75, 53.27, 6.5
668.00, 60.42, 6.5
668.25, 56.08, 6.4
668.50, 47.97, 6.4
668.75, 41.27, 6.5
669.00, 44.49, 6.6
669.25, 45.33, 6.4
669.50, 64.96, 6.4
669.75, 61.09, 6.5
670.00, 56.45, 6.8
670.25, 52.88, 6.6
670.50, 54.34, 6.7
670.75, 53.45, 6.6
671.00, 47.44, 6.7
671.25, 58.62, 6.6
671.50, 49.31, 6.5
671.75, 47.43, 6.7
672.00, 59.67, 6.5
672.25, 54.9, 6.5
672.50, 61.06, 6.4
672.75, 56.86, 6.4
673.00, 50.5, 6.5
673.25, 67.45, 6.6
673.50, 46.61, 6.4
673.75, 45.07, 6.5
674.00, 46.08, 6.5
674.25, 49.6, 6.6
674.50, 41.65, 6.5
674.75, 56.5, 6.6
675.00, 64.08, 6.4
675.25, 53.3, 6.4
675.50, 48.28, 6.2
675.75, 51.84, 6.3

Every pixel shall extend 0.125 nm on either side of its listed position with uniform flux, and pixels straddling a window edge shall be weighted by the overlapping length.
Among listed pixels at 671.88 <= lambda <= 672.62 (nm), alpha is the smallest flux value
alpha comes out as 54.9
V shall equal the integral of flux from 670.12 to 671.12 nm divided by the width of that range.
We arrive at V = 52.1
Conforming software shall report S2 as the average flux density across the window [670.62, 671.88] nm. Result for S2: 51.3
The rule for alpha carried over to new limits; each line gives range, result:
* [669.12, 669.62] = 45.33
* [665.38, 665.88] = 63.7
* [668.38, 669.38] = 41.27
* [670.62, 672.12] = 47.43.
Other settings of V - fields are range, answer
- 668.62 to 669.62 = 48.9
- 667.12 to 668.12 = 55.9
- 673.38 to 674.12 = 45.9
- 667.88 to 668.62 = 54.8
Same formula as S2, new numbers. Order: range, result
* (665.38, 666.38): 60.8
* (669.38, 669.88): 62.9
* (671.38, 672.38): 52.9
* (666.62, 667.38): 50.7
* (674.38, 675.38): 53.9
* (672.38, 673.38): 58.9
